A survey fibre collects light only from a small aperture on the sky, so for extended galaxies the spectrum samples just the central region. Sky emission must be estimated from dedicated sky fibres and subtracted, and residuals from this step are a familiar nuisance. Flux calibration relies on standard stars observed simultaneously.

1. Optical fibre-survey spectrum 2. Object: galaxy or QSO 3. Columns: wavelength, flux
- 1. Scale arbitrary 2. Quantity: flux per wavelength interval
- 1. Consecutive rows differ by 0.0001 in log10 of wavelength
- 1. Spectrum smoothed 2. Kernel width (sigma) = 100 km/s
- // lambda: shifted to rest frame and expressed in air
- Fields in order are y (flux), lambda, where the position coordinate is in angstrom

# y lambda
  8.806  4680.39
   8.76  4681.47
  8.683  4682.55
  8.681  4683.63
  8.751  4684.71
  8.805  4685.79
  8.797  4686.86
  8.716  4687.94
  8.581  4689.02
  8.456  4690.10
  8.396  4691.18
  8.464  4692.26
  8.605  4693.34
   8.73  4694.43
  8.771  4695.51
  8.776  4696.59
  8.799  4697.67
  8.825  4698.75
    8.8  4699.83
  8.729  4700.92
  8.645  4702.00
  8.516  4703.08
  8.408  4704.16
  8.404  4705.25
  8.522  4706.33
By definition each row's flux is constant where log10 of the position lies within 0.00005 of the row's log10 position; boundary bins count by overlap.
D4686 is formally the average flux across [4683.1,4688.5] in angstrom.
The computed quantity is 8.76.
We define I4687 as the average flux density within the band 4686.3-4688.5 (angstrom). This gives 8.79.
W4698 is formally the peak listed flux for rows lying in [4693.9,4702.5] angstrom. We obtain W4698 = 8.825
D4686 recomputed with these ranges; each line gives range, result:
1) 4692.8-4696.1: 8.69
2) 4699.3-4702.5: 8.71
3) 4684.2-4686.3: 8.77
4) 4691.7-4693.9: 8.5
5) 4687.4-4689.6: 8.64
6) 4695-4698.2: 8.79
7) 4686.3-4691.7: 8.6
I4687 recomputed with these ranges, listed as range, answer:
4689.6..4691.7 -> 8.43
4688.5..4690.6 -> 8.52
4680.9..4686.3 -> 8.72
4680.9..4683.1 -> 8.7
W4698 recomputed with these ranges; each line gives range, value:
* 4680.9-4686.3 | 8.805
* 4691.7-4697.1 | 8.776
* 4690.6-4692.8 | 8.464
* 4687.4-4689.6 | 8.716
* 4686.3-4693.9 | 8.797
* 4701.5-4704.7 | 8.645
